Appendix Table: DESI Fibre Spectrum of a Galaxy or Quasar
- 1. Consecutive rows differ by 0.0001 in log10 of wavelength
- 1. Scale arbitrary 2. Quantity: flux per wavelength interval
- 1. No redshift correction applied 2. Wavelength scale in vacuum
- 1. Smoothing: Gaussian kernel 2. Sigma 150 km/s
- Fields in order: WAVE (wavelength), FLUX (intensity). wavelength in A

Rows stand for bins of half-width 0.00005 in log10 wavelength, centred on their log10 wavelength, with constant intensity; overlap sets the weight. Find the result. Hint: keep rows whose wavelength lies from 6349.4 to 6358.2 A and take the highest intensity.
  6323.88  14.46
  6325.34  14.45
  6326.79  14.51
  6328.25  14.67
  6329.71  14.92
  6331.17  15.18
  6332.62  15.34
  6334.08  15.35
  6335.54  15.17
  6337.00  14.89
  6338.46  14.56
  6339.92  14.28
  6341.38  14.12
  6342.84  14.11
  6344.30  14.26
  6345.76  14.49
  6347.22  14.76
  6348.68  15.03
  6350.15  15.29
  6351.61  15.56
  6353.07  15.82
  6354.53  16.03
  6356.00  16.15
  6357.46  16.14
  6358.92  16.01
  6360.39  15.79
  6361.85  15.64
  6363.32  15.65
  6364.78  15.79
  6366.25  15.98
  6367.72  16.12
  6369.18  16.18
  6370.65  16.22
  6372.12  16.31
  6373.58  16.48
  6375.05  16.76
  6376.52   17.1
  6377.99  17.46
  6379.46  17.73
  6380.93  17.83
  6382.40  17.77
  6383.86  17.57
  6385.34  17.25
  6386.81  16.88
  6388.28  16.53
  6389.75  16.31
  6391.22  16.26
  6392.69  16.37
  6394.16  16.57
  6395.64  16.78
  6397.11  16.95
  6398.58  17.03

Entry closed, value 16.15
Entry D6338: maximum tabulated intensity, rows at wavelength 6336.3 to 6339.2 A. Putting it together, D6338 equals 14.89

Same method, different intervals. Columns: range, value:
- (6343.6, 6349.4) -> 15.03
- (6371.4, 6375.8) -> 16.76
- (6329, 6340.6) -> 15.35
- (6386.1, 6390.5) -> 16.88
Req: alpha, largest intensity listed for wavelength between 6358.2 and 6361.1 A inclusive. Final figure 16.01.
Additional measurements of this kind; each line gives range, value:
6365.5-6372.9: 16.31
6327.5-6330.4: 14.92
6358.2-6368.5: 16.12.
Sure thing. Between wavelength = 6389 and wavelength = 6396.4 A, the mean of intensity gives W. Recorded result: 16.5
